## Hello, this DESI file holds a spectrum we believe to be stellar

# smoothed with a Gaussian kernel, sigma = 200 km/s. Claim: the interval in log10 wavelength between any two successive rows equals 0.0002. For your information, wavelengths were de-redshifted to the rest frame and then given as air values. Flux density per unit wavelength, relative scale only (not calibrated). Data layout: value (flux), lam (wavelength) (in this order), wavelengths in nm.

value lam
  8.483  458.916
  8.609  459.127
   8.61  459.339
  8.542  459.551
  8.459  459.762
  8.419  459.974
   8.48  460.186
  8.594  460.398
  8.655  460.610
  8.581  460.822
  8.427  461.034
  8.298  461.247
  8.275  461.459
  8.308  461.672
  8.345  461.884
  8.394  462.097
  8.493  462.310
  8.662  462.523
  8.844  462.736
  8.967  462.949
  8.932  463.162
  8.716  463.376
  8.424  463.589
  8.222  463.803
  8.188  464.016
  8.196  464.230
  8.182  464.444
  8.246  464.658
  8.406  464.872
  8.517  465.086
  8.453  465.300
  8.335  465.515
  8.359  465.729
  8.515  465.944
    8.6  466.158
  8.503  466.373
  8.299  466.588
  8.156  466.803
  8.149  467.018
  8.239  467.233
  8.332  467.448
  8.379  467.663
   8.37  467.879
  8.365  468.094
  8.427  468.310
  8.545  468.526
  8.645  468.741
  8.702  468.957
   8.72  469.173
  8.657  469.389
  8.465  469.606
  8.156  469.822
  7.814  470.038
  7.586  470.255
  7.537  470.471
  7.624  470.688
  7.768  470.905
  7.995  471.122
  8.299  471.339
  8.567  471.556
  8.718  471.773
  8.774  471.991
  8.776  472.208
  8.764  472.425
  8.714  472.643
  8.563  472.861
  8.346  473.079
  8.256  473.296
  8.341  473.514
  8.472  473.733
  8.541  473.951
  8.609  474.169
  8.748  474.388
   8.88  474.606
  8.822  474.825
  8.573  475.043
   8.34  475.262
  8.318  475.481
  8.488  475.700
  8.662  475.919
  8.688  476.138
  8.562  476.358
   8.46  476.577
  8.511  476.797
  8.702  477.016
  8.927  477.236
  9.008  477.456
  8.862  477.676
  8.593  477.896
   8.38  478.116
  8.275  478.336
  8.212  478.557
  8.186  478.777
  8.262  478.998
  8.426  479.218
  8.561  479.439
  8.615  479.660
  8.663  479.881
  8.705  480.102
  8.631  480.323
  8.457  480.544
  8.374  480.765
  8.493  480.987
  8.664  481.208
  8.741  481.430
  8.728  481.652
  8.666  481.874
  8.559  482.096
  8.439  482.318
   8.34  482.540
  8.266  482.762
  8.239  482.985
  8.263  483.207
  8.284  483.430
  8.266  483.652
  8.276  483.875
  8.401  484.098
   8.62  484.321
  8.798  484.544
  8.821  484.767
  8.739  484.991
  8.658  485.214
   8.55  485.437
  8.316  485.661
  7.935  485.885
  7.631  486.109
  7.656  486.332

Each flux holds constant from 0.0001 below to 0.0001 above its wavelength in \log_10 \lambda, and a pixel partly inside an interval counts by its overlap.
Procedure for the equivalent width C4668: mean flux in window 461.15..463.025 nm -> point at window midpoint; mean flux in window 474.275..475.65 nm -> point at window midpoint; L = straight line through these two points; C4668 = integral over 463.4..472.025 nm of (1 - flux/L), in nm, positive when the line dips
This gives 0.24 nm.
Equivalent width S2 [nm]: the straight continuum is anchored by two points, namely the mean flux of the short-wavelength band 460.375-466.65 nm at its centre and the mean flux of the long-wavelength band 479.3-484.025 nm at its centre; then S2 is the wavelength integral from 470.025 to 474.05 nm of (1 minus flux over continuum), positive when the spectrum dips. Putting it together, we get 0.08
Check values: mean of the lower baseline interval 8.46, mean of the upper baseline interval 8.49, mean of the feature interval 8.3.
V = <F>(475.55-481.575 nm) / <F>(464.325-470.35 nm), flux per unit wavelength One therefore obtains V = 1.02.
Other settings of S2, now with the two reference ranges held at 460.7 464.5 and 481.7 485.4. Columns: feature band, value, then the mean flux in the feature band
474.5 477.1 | -0.03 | 8.58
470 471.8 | 0.11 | 7.96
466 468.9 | 0.03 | 8.4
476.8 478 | -0.04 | 8.79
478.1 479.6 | 0.03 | 8.33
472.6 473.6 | 0.01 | 8.43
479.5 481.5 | -0.03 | 8.59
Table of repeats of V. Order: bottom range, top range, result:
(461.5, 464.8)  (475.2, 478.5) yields 1.01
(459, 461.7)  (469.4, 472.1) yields 0.96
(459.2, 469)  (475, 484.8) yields 1.01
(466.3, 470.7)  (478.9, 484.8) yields 1.03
